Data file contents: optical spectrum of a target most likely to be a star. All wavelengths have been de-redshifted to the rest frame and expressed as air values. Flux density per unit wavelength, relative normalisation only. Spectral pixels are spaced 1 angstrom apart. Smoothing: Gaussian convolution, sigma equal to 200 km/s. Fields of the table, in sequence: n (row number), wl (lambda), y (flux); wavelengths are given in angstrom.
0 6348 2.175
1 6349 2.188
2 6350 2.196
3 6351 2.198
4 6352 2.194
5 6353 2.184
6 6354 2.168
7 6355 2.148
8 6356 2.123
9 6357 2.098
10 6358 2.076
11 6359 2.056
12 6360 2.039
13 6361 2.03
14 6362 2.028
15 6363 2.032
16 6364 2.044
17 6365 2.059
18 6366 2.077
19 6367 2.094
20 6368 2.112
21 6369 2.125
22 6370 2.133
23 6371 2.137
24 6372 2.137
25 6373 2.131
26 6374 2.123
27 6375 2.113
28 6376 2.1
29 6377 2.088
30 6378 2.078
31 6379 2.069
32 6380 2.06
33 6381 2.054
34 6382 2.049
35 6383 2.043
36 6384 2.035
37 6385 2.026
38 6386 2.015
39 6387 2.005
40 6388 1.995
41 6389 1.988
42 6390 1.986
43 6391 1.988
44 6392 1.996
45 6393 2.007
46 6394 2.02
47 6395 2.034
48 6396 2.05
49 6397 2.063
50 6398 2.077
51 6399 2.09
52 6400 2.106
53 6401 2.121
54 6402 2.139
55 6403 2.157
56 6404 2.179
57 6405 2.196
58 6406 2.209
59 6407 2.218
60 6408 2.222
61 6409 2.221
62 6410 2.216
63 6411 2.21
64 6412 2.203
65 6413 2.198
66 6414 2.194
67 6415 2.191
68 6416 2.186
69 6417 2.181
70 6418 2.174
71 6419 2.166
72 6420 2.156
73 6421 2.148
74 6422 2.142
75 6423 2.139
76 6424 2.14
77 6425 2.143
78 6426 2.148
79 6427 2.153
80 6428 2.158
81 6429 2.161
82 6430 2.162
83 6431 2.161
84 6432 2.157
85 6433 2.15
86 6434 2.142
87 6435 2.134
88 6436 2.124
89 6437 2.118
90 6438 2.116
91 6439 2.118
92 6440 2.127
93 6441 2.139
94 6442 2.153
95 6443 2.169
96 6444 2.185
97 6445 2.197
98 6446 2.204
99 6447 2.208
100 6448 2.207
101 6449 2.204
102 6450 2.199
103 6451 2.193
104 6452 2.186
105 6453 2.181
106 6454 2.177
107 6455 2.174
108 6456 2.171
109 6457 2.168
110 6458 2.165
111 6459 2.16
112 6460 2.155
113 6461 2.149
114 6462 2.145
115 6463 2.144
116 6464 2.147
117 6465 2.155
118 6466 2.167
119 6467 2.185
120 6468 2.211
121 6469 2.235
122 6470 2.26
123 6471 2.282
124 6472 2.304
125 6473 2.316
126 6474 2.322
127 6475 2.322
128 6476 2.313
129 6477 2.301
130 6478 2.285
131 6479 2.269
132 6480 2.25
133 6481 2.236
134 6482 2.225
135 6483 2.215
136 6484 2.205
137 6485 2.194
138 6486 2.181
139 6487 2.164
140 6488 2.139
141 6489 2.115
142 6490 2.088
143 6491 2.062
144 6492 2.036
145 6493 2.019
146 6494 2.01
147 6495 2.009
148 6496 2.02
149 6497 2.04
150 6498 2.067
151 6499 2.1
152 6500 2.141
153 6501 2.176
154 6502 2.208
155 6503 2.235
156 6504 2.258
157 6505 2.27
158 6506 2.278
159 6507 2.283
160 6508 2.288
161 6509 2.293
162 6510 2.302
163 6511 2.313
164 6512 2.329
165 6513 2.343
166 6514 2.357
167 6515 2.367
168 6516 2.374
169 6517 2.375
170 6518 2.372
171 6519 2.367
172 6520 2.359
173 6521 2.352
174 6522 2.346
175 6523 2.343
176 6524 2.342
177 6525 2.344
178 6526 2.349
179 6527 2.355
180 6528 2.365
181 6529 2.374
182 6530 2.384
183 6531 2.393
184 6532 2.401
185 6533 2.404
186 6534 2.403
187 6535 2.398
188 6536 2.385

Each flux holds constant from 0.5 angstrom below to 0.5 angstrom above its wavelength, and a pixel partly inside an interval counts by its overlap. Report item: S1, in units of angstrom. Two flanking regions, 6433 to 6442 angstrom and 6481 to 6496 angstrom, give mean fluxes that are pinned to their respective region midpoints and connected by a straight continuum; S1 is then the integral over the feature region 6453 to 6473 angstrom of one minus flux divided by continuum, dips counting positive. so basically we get -0.62 angstrom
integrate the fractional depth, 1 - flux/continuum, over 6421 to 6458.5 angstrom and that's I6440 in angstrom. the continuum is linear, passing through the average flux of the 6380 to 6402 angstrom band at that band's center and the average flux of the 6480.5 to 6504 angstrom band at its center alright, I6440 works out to -1.4 angstrom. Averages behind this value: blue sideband 2.04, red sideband 2.13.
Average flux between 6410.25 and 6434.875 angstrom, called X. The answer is 2.17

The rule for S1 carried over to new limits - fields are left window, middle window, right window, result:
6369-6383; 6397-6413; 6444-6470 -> -0.31 angstrom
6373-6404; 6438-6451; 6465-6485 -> 0.07 angstrom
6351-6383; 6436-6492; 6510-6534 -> 1.73 angstrom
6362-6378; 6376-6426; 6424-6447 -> 0.32 angstrom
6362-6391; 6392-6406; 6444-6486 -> 0.05 angstrom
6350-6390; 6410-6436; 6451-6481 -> -0.08 angstrom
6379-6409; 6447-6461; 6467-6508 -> -0.19 angstrom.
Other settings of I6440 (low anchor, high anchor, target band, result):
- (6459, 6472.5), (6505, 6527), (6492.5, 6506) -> 0.97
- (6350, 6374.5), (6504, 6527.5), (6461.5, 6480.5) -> 0.21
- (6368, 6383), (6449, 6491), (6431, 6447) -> 0.14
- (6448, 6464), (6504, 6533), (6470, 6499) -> 0.91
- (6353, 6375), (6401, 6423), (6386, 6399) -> 0.77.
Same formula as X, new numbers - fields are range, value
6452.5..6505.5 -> 2.18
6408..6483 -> 2.19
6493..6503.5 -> 2.1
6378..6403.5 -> 2.05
